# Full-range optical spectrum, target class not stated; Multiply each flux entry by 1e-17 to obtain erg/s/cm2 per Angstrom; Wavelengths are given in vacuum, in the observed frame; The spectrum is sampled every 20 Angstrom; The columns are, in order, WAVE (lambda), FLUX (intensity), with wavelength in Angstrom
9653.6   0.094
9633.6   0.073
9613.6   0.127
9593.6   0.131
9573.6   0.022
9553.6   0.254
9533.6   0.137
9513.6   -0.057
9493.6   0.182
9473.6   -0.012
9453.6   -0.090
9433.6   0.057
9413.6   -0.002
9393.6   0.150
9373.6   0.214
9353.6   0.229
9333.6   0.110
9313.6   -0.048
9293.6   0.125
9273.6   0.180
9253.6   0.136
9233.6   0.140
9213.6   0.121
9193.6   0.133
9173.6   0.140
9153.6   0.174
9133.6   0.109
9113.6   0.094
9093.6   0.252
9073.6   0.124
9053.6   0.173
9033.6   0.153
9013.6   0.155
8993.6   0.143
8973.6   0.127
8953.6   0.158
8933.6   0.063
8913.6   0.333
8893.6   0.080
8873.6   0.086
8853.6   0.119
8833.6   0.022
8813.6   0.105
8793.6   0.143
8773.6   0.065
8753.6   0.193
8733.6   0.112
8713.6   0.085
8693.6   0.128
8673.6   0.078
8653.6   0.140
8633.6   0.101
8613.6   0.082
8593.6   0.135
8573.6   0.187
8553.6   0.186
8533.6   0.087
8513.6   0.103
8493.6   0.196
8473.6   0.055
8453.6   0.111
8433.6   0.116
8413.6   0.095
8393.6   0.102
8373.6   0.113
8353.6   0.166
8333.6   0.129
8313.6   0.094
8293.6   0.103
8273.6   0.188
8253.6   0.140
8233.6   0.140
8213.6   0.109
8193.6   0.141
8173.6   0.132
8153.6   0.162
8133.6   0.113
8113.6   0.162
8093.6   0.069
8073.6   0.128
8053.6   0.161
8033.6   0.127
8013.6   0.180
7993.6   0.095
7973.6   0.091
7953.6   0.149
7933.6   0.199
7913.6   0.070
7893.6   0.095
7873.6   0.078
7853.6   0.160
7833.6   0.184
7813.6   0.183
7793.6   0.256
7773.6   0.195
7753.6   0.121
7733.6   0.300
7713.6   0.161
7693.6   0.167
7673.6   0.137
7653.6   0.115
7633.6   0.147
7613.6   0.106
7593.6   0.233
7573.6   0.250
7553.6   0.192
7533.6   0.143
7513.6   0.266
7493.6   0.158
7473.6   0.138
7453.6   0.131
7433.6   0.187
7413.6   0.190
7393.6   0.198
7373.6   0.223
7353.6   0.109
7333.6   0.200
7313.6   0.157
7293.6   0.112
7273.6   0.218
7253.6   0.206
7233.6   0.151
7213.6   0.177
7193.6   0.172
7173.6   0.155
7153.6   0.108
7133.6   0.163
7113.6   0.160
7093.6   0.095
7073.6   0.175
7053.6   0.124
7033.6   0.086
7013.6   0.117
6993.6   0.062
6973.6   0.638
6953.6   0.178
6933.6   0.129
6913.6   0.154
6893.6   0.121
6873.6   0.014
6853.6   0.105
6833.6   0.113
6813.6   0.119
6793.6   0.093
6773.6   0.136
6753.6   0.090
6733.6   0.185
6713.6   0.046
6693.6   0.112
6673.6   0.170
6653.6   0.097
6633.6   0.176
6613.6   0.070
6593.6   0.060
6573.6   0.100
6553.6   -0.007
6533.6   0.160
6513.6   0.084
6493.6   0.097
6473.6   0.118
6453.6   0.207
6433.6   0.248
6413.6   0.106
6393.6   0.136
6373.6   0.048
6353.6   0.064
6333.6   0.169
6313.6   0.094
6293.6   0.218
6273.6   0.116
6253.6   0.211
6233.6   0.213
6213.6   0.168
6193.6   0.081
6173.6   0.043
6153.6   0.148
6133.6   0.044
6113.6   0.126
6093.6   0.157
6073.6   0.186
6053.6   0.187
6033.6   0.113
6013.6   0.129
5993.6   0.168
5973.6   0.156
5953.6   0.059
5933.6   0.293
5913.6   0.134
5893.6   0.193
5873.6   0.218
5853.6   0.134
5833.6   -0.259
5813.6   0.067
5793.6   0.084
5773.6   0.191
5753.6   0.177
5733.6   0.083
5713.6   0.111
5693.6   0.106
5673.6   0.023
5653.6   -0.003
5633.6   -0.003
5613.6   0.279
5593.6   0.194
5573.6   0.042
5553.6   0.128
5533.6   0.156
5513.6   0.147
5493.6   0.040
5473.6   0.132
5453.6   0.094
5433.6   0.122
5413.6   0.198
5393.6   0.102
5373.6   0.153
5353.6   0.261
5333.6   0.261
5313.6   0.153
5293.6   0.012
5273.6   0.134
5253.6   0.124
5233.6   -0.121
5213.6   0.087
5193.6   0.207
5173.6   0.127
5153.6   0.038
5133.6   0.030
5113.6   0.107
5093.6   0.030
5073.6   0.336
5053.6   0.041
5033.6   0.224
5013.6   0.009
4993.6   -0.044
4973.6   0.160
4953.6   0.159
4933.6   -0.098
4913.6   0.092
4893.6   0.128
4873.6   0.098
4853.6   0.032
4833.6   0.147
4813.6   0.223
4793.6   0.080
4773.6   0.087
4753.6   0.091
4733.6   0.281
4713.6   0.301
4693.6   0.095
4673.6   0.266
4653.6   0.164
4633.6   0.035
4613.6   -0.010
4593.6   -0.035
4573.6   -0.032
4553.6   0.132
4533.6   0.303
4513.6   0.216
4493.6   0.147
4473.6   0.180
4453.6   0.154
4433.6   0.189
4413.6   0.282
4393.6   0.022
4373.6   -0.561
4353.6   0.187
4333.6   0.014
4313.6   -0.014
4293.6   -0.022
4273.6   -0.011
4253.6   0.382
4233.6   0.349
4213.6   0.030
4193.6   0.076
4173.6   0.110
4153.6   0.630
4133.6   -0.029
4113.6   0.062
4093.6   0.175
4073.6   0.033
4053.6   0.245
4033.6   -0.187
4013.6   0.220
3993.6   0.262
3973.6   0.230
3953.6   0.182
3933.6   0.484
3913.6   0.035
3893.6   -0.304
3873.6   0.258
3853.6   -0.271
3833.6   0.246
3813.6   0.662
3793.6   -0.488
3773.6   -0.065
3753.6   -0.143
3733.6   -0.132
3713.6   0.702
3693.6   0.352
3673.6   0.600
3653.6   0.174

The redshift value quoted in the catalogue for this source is 0.87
